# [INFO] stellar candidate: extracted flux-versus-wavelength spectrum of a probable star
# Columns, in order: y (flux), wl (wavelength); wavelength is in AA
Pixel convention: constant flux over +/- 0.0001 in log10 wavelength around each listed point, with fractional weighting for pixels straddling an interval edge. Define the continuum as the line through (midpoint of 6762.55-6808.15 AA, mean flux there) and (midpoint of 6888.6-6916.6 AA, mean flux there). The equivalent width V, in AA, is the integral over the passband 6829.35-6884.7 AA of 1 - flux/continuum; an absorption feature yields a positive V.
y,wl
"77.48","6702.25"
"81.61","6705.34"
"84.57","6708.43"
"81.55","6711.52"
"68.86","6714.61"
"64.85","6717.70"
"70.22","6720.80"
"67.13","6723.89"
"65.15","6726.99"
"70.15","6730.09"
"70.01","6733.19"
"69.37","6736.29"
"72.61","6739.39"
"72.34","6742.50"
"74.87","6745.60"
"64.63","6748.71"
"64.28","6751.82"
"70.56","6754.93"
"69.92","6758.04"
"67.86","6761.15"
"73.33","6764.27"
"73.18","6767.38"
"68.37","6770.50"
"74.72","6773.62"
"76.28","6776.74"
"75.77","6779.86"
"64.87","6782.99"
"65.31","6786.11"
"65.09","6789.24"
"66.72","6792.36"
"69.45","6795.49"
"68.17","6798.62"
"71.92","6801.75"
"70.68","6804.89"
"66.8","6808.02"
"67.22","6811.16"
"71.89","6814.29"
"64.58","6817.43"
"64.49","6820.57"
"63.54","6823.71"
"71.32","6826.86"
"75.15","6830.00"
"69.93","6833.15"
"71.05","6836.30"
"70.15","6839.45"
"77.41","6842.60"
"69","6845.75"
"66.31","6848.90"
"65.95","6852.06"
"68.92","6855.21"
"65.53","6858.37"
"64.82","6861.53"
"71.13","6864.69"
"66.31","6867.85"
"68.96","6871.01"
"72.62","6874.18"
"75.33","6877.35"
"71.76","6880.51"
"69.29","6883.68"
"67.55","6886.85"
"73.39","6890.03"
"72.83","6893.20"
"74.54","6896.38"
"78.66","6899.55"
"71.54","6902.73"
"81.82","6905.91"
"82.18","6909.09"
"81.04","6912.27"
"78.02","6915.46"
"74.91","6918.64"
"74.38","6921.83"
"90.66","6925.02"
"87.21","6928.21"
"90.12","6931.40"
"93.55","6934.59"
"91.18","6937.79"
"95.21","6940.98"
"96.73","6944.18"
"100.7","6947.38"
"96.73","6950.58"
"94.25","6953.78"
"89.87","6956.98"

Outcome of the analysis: 3.3 AA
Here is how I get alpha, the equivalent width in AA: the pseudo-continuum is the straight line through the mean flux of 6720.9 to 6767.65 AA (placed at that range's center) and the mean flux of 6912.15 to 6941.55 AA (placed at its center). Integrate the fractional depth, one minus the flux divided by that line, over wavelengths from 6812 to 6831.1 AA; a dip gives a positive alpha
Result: 2.02 AA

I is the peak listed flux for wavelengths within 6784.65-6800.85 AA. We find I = 69.45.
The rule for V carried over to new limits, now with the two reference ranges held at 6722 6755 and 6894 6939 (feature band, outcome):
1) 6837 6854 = 1.5 AA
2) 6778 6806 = 1.6 AA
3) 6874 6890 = 1.6 AA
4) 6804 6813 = 0.7 AA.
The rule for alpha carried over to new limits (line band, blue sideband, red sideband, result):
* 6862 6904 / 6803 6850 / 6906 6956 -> 4.2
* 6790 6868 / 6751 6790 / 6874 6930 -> 4.6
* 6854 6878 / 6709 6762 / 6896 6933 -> 2.7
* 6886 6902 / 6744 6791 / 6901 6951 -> 1.8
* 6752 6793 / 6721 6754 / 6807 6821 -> -1.1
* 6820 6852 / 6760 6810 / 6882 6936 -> 1.6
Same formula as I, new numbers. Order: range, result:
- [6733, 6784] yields 76.28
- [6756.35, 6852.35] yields 77.41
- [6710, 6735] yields 81.55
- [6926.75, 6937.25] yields 93.55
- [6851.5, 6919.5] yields 82.18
